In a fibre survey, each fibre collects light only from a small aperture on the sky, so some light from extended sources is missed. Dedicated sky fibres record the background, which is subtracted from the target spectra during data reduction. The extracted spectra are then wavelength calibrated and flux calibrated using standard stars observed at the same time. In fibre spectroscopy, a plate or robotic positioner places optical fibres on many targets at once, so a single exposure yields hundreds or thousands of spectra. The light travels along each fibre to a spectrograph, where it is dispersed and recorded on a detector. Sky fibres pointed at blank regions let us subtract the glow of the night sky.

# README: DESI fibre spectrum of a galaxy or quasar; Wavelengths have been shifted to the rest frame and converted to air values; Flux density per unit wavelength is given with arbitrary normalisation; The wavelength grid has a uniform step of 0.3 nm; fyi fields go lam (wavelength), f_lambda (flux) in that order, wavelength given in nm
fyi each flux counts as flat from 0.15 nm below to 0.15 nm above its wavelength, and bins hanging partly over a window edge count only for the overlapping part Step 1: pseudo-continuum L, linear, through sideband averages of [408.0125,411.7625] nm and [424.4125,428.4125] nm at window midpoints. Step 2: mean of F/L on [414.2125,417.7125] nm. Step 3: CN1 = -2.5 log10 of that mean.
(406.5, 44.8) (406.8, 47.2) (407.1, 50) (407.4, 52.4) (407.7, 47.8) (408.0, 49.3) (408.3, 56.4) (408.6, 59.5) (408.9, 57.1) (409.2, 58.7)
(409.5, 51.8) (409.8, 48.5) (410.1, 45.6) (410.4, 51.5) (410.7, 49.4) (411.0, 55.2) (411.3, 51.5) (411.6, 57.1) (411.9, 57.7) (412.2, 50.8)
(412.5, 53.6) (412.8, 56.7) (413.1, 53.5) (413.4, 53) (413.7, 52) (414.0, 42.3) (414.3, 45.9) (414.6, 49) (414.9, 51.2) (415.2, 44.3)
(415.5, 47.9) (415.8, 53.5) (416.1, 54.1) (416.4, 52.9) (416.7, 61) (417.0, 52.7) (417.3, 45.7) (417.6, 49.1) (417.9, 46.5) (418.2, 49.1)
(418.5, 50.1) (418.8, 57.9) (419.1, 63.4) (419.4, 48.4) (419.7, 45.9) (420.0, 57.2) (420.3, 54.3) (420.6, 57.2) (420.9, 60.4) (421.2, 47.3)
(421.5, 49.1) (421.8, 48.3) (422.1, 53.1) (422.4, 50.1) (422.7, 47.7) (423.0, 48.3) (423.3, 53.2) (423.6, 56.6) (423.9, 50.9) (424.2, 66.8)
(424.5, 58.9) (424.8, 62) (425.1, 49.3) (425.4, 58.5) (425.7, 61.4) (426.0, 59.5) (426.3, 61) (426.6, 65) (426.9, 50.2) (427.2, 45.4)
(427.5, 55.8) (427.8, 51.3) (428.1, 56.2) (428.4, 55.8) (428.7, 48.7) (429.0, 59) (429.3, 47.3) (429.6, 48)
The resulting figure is 0.08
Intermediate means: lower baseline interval 53.4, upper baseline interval 56.4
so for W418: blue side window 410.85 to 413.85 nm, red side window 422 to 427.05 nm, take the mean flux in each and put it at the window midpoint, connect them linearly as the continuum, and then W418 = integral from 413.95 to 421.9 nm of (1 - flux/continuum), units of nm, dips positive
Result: 0.519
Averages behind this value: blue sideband 54.1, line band 51.4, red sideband 56.1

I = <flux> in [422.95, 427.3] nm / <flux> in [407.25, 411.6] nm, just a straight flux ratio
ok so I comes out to 1.08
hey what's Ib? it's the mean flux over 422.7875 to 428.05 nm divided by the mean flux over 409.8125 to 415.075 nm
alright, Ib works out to 1.09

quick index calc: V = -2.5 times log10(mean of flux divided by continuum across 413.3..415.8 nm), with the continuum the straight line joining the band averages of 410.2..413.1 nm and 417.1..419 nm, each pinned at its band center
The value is 0.08 mag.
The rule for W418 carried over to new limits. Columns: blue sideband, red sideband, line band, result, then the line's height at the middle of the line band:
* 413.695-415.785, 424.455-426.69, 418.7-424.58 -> 0.14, 55.1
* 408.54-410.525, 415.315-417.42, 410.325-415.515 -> 0.14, 52.7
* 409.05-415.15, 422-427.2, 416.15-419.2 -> 0.04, 53.5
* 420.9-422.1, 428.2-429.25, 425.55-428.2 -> -0.16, 53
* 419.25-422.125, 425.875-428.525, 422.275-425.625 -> -0.07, 53.8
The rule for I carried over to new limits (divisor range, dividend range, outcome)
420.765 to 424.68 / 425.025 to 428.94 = 1.04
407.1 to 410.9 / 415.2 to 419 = 0.99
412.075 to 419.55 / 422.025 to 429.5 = 1.07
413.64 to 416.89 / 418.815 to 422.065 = 1.06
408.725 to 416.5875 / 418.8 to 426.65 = 1.06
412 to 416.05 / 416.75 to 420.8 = 1.04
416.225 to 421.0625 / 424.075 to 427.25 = 1.10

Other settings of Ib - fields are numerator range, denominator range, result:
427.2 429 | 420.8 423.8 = 1.04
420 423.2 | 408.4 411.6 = 0.98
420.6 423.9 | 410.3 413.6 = 0.96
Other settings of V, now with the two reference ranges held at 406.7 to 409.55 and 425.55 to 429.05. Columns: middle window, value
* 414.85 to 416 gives 0.10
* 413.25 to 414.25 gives 0.11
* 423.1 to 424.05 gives 0.04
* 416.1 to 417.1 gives -0.02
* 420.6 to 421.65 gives 0.04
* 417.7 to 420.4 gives 0.04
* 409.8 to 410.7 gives 0.10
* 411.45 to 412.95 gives -0.03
